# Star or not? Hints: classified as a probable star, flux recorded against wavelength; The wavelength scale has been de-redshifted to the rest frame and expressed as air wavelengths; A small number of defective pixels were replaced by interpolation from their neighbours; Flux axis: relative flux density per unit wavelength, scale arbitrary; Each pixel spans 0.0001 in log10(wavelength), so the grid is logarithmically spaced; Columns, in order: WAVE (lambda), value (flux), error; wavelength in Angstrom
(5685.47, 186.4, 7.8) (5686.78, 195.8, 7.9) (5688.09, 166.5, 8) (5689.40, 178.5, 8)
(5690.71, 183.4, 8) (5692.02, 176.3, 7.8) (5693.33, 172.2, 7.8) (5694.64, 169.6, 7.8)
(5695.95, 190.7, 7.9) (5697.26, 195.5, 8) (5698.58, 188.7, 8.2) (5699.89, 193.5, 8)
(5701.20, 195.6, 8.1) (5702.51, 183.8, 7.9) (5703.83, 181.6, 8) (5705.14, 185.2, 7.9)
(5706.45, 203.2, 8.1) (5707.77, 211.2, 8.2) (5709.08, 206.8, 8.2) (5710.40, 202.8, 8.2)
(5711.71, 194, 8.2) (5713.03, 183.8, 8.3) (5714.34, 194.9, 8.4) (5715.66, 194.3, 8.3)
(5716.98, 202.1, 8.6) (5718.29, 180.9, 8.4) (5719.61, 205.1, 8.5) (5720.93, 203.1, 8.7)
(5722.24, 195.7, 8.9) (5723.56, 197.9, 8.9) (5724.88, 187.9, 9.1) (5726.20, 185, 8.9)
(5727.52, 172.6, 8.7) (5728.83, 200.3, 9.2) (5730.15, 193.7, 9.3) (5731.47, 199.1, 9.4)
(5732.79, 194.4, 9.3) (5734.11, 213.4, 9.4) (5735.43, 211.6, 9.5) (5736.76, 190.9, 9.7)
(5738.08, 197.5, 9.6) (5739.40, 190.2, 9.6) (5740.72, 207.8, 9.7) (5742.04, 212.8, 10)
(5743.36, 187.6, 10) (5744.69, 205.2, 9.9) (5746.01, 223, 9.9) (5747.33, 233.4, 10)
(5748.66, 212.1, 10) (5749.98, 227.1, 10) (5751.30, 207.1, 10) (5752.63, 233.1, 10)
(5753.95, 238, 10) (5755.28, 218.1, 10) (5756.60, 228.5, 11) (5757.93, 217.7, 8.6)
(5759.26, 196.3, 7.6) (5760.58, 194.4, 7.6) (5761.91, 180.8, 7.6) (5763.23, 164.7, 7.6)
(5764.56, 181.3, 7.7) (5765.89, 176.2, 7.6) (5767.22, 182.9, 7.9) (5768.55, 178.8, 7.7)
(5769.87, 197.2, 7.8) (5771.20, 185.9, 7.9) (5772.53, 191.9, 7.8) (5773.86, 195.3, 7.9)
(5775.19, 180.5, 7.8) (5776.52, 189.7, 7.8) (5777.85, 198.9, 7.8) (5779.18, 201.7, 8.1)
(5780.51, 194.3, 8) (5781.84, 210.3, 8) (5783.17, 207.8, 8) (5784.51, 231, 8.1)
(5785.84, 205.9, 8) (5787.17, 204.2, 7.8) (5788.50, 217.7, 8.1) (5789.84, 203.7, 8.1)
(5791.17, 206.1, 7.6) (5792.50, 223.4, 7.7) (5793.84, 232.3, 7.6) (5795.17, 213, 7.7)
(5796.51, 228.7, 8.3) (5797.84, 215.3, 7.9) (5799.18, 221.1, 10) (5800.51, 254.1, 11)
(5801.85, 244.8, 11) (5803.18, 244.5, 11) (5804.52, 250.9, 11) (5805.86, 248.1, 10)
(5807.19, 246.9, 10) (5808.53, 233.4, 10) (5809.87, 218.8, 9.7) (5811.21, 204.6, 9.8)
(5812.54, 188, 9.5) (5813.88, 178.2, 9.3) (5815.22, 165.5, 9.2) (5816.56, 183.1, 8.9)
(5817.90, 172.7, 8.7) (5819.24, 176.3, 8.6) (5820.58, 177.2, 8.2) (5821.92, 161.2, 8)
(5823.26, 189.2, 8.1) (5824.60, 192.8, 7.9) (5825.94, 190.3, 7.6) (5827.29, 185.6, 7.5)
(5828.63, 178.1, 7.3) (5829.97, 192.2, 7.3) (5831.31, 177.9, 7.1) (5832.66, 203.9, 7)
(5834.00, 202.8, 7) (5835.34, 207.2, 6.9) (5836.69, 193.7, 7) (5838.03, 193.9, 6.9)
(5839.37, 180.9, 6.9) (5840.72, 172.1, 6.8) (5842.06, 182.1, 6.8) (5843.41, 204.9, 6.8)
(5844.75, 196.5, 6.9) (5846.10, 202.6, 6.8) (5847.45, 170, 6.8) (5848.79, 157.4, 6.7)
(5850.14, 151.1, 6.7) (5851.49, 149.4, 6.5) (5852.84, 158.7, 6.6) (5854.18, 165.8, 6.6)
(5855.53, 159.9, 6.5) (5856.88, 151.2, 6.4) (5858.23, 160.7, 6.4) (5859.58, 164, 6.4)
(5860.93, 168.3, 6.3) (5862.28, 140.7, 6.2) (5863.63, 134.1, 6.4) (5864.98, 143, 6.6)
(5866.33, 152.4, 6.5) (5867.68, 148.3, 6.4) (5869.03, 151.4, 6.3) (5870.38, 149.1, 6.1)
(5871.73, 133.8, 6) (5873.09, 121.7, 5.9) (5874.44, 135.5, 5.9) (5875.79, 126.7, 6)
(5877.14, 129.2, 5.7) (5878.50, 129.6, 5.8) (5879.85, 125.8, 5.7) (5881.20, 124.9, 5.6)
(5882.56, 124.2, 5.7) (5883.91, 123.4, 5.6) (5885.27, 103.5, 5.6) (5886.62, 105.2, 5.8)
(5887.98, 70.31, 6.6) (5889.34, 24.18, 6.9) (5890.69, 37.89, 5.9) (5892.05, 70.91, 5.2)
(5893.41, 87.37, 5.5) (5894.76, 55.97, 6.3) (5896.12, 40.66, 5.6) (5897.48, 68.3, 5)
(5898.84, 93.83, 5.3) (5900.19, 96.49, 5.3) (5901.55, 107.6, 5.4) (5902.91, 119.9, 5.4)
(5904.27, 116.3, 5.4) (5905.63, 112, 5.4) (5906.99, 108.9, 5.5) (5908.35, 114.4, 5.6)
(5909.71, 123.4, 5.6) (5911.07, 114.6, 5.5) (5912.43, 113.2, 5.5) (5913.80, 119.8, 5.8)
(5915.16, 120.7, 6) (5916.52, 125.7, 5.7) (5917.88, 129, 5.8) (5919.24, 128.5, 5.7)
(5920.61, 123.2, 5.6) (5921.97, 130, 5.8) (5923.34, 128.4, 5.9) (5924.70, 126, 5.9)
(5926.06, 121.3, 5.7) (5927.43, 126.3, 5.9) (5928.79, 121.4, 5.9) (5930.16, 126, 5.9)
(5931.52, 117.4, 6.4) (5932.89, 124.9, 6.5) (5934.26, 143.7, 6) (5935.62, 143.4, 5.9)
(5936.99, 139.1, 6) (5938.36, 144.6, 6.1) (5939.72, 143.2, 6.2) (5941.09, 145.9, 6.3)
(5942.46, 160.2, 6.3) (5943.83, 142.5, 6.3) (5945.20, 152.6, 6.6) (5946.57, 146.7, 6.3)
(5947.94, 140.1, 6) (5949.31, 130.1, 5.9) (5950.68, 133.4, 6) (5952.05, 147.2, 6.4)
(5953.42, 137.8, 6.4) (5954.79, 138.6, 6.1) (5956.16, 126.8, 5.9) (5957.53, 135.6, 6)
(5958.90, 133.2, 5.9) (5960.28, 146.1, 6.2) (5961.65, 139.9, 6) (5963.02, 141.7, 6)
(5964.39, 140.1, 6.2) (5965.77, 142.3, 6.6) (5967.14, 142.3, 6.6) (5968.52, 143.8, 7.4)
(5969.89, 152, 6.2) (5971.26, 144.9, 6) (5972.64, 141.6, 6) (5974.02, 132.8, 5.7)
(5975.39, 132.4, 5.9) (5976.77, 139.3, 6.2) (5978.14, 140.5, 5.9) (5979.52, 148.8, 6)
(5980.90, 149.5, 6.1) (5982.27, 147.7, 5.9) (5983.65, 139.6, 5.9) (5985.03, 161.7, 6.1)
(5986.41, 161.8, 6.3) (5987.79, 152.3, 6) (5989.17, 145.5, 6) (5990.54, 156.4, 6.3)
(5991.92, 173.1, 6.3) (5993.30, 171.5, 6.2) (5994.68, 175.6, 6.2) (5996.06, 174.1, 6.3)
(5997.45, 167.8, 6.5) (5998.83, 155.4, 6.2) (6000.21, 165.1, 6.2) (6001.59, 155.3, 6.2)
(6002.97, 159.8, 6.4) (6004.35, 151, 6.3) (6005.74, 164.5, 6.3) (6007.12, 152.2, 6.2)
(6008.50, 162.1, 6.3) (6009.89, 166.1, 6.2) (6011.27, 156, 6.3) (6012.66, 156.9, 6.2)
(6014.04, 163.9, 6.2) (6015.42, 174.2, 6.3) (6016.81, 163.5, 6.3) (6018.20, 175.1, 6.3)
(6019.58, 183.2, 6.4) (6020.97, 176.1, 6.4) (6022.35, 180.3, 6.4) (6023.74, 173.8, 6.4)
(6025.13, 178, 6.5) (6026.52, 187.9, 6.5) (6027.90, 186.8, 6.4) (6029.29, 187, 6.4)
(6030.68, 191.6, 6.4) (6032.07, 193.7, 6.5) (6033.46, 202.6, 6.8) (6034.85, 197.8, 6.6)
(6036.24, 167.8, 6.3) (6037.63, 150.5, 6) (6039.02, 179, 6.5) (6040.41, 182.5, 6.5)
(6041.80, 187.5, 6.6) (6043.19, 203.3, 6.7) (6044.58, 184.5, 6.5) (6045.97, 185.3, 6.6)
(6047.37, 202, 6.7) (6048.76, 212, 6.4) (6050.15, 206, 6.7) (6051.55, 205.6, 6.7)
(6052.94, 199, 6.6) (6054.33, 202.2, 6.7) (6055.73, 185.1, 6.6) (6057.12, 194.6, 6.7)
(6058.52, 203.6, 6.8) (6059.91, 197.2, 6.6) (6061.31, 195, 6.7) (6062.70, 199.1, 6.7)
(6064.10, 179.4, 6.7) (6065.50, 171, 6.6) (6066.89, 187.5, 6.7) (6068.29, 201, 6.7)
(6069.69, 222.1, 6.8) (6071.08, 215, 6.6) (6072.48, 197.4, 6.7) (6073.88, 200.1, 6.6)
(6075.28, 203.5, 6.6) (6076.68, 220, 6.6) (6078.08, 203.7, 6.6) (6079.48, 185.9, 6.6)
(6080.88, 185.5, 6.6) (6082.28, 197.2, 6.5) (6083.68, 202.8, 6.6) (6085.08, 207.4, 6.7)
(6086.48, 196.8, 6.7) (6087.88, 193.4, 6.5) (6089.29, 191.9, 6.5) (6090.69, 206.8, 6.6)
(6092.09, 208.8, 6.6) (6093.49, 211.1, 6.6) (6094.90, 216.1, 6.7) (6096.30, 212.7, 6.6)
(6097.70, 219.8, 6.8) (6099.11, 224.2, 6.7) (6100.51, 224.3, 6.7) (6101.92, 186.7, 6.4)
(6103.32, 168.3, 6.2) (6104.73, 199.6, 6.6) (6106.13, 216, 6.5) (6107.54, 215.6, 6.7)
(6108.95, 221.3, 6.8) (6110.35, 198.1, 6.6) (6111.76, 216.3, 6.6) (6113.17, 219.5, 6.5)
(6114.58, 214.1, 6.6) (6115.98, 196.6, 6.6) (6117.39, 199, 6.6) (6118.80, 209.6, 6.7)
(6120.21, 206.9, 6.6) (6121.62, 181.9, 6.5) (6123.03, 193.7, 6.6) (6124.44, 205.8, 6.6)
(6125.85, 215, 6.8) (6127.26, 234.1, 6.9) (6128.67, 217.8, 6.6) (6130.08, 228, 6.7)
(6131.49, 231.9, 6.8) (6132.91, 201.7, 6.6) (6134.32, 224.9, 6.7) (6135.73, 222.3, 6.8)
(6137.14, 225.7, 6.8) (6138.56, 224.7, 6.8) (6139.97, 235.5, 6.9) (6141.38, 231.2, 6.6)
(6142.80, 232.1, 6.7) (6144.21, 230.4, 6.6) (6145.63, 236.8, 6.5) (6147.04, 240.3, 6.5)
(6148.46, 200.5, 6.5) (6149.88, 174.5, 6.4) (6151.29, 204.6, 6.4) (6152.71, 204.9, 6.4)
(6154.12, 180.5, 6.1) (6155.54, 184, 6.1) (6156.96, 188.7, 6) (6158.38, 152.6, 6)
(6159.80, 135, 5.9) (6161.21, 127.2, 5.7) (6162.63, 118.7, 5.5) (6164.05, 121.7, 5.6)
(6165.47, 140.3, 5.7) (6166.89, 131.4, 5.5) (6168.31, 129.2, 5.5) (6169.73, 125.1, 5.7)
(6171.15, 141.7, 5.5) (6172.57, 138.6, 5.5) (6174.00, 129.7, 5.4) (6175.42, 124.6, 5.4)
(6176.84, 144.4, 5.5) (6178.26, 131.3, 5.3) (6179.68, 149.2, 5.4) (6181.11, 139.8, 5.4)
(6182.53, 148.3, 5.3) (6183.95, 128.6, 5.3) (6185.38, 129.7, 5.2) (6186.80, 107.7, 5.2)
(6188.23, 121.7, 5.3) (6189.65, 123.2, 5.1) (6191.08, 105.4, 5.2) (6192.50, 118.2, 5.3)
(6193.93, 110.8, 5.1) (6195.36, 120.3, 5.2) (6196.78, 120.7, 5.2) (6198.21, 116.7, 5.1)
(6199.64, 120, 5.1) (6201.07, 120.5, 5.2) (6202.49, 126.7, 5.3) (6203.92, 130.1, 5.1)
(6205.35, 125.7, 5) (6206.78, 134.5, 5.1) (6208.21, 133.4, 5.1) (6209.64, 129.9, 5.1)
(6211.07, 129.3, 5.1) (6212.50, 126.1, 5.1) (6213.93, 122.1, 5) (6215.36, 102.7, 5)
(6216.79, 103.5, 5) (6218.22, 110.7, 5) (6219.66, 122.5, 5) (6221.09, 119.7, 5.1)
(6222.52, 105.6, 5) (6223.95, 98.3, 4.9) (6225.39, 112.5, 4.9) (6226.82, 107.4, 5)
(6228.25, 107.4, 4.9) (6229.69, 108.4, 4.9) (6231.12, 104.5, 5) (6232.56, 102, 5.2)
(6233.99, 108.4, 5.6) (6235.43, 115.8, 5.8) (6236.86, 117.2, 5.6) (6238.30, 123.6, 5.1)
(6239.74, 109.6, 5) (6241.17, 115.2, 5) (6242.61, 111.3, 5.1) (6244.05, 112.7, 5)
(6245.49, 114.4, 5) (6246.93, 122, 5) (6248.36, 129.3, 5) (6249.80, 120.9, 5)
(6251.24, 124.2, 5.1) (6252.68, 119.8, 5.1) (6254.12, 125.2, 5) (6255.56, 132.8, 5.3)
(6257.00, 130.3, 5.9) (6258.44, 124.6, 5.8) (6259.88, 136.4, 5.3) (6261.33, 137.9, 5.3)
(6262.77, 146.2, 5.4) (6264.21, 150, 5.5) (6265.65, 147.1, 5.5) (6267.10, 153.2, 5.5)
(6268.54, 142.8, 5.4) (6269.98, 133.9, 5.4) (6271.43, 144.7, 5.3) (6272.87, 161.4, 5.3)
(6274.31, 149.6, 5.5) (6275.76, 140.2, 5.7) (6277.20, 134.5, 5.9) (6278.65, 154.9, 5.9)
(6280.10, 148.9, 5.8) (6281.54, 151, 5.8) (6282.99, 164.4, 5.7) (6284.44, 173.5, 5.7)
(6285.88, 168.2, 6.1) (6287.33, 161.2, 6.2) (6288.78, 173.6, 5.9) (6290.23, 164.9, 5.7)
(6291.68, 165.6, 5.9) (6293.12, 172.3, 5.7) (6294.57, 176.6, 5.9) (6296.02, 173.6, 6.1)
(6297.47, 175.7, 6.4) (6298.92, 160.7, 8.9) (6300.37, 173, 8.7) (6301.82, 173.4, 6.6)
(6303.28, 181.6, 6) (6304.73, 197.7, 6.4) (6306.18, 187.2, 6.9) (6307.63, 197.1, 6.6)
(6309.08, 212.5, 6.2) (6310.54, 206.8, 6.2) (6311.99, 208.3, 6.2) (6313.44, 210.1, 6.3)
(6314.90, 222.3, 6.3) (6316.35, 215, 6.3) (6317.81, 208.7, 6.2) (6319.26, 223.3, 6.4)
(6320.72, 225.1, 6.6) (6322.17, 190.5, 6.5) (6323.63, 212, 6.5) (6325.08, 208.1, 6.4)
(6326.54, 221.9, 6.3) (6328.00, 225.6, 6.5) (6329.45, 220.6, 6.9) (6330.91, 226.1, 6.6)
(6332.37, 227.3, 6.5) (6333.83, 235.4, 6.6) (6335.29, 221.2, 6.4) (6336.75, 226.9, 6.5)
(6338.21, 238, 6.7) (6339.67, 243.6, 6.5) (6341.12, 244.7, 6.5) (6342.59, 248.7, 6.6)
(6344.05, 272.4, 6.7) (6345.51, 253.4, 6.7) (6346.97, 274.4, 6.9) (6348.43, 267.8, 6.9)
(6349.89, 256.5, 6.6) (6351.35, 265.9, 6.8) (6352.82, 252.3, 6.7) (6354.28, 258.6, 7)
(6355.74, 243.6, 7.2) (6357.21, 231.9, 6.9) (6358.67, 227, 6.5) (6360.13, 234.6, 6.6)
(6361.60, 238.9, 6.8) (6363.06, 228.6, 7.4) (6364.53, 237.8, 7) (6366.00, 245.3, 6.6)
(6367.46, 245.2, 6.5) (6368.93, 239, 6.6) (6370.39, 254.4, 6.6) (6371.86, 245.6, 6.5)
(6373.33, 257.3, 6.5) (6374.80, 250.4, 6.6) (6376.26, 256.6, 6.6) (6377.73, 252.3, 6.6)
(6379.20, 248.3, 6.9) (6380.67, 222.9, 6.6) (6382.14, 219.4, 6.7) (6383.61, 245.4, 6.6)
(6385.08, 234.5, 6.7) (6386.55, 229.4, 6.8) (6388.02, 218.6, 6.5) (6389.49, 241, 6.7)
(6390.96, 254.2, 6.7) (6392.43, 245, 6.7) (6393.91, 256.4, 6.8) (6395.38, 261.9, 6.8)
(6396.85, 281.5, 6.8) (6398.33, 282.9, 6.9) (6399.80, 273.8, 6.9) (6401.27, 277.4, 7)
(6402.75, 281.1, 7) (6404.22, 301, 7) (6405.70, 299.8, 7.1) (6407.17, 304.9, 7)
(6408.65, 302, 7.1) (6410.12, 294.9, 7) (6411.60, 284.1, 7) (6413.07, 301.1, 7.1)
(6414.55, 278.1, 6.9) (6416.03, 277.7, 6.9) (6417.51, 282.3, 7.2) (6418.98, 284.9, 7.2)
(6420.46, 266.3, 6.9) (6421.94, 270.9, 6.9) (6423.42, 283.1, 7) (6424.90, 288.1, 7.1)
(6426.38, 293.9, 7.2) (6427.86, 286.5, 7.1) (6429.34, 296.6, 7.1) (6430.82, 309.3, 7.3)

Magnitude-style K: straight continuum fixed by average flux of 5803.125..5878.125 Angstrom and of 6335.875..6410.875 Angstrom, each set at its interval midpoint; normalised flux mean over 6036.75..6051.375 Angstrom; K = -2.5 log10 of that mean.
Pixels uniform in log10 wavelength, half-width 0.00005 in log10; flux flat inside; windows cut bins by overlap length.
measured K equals 0.09 mag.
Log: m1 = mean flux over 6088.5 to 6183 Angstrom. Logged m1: 190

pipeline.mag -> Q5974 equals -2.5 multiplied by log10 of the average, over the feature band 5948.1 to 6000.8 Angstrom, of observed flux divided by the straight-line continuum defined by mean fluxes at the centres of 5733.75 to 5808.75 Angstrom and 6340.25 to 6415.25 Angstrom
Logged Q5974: 0.464 mag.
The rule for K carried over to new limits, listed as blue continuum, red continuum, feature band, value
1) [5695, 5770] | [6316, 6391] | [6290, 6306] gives 0.32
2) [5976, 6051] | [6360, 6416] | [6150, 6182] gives 0.36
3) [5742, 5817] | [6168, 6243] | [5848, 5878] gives 0.28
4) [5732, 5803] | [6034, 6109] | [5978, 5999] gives 0.26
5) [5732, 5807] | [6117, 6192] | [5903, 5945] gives 0.46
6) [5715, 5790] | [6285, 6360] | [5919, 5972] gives 0.44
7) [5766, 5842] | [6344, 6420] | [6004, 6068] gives 0.22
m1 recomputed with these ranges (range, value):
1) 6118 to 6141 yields 216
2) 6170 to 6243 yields 121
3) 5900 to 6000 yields 138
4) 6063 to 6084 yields 198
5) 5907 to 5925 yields 122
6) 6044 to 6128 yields 203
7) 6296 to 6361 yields 222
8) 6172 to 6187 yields 135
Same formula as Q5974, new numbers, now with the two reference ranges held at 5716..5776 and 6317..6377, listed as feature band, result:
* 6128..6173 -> 0.20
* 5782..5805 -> -0.11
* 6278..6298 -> 0.38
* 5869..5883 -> 0.50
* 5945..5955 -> 0.45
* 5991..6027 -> 0.28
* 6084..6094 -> 0.10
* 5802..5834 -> 0.03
